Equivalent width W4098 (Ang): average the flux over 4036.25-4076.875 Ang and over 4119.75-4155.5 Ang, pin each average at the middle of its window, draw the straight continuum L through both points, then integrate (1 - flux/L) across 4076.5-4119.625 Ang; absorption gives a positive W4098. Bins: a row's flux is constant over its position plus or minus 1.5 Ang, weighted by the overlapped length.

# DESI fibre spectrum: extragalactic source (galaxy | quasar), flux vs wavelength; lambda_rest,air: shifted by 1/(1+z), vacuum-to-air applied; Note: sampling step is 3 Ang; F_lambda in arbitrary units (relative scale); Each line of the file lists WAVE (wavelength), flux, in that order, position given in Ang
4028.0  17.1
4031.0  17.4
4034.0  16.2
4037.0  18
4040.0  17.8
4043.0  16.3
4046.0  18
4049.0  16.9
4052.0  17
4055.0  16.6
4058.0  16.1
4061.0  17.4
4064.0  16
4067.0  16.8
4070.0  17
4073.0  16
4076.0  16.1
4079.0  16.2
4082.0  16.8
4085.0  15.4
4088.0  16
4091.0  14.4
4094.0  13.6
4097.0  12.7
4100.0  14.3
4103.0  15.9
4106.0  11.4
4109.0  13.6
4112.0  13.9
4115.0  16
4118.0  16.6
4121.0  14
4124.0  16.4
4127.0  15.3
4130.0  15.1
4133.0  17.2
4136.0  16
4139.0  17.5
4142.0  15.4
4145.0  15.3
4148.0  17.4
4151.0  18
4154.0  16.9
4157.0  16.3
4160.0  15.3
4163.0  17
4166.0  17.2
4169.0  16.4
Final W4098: 4.5 Ang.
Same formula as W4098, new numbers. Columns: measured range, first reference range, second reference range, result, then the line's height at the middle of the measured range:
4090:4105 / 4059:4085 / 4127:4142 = 2.1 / 16.4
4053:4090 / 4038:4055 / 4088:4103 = -1.7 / 15.6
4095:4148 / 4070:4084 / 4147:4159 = 5.1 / 16.8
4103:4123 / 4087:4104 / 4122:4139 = 1.1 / 15.2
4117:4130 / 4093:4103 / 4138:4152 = -0.1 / 15.4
